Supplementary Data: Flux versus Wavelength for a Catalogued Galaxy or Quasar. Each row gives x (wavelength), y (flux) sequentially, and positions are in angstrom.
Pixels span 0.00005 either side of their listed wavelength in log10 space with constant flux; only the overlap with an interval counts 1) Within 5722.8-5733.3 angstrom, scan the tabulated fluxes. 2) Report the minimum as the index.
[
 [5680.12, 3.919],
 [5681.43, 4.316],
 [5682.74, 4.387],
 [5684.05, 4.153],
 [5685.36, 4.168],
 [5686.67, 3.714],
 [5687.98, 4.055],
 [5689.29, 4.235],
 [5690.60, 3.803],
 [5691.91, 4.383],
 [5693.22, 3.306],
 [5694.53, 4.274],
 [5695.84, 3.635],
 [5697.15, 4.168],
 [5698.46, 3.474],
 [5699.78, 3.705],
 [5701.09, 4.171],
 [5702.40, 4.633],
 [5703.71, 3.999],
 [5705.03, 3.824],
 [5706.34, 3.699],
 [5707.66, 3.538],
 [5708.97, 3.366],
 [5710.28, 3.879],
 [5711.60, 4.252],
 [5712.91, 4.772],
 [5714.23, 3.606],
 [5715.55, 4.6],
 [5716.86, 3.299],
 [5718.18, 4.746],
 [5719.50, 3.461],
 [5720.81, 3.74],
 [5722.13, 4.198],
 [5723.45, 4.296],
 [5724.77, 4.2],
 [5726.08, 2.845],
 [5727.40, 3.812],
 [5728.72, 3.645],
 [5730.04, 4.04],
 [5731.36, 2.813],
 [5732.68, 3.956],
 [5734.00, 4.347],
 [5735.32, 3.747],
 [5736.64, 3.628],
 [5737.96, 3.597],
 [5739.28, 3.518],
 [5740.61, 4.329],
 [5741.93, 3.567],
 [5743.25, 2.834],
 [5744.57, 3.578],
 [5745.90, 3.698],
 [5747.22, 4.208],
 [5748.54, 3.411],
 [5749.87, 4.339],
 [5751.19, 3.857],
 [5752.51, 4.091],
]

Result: 2.813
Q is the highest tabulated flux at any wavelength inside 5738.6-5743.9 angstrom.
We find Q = 4.329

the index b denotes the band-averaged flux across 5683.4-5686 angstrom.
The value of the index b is 4.16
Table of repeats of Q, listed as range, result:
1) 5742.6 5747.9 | 4.208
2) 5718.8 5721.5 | 3.74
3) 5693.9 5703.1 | 4.633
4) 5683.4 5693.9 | 4.383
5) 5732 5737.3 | 4.347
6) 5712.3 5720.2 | 4.772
